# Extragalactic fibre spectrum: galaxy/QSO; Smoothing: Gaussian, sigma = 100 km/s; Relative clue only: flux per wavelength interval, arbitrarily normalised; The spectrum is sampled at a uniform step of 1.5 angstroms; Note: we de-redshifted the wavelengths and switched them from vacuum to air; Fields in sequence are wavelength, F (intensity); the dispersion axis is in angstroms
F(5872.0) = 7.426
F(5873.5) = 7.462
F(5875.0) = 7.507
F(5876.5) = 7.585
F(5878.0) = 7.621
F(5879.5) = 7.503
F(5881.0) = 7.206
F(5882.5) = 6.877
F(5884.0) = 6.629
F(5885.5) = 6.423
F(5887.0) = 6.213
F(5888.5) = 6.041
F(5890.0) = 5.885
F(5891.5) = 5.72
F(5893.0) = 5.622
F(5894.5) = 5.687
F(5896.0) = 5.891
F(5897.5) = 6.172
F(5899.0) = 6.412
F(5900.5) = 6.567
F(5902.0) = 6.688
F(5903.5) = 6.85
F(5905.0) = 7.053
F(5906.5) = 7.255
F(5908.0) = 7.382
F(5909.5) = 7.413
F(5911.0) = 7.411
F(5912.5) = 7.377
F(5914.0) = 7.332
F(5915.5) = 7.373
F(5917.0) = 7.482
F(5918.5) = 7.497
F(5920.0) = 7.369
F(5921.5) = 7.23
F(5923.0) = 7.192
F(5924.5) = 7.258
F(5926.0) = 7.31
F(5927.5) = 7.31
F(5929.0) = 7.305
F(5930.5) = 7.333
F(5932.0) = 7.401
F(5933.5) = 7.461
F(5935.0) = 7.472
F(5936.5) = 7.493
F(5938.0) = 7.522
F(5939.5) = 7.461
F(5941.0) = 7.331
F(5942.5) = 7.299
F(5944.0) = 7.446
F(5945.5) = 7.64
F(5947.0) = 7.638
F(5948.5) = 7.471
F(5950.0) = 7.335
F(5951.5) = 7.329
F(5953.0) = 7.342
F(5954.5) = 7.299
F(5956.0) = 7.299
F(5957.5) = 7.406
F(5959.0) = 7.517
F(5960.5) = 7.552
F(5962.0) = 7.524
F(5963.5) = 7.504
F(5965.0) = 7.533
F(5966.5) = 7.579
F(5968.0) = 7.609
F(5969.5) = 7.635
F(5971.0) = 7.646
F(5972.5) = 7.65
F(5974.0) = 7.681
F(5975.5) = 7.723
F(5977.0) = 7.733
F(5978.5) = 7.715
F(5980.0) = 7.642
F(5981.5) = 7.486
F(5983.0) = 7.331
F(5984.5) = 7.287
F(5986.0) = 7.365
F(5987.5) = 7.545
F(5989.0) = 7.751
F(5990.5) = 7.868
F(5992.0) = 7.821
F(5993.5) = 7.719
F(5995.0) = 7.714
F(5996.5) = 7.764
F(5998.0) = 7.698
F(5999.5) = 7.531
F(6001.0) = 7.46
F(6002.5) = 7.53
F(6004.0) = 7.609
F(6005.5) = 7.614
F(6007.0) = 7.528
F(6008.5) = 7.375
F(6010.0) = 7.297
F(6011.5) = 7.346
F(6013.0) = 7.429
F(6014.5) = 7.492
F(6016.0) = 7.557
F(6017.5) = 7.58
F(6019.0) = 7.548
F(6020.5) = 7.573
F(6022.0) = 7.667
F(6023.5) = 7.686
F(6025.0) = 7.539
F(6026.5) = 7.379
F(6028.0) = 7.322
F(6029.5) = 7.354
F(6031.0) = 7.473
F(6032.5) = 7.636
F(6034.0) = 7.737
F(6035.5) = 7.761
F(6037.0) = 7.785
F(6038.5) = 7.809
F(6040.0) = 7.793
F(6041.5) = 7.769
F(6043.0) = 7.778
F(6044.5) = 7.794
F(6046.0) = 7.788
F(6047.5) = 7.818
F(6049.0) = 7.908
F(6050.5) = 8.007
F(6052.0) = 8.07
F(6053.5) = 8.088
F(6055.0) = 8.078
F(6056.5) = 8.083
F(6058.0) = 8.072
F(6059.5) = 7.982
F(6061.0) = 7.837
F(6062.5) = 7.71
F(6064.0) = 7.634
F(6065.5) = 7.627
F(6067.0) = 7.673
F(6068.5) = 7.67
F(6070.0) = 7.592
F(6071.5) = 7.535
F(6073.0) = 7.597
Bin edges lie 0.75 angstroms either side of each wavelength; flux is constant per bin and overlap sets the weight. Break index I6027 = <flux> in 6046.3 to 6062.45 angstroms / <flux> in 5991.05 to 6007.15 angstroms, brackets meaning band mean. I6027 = 1.04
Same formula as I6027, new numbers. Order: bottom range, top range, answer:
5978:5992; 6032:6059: 1.04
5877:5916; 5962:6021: 1.13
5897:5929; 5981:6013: 1.06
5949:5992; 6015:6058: 1.03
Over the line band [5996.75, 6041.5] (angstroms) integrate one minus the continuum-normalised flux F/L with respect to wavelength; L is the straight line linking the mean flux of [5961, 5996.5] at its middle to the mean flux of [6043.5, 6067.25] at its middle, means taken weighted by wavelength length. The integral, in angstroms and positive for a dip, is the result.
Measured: 1.1 angstroms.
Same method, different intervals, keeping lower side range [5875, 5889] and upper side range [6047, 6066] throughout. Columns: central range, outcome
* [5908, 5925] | -0.5 angstroms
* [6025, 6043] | 0.4 angstroms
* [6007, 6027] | 0.5 angstroms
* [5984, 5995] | -0.1 angstroms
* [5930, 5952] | -0.5 angstroms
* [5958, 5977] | -0.4 angstroms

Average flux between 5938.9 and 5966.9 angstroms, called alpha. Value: 7.45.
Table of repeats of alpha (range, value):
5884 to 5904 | 6.18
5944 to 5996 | 7.55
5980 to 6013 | 7.55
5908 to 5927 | 7.35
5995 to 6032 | 7.52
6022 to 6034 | 7.51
